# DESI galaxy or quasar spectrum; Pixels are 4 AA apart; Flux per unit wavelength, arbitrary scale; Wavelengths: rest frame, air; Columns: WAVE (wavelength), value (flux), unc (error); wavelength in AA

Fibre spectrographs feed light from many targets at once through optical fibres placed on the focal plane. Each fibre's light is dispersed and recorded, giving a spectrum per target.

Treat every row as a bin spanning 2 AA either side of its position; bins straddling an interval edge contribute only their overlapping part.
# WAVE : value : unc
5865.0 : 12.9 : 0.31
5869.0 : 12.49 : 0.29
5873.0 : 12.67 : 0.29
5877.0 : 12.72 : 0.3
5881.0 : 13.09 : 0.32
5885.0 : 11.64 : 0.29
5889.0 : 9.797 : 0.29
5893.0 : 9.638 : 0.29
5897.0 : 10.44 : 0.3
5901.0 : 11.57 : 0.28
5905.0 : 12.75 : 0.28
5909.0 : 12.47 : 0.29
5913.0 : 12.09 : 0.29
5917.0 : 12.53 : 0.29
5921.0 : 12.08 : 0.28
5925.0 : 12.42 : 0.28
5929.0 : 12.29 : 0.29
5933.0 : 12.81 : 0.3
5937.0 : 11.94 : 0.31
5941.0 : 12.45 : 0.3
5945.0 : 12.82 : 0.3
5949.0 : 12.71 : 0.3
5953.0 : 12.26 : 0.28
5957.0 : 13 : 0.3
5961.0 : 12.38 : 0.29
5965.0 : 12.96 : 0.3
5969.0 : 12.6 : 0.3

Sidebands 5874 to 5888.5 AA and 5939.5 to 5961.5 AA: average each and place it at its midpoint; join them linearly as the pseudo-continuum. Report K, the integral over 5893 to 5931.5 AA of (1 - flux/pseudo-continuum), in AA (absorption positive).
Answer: 1.4 AA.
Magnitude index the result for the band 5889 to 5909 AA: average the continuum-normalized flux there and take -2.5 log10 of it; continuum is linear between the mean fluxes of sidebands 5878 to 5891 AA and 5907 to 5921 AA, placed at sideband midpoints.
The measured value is 0.08 mag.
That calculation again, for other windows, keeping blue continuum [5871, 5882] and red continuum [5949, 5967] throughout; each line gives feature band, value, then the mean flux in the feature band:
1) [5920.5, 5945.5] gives 0.03 mag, 12.4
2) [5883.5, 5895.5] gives 0.23 mag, 10.3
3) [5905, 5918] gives 0.03 mag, 12.4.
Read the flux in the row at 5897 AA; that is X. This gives 10.44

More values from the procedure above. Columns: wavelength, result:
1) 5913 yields 12.09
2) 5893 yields 9.638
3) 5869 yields 12.49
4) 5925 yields 12.42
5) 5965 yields 12.96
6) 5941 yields 12.45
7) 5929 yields 12.29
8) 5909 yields 12.47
